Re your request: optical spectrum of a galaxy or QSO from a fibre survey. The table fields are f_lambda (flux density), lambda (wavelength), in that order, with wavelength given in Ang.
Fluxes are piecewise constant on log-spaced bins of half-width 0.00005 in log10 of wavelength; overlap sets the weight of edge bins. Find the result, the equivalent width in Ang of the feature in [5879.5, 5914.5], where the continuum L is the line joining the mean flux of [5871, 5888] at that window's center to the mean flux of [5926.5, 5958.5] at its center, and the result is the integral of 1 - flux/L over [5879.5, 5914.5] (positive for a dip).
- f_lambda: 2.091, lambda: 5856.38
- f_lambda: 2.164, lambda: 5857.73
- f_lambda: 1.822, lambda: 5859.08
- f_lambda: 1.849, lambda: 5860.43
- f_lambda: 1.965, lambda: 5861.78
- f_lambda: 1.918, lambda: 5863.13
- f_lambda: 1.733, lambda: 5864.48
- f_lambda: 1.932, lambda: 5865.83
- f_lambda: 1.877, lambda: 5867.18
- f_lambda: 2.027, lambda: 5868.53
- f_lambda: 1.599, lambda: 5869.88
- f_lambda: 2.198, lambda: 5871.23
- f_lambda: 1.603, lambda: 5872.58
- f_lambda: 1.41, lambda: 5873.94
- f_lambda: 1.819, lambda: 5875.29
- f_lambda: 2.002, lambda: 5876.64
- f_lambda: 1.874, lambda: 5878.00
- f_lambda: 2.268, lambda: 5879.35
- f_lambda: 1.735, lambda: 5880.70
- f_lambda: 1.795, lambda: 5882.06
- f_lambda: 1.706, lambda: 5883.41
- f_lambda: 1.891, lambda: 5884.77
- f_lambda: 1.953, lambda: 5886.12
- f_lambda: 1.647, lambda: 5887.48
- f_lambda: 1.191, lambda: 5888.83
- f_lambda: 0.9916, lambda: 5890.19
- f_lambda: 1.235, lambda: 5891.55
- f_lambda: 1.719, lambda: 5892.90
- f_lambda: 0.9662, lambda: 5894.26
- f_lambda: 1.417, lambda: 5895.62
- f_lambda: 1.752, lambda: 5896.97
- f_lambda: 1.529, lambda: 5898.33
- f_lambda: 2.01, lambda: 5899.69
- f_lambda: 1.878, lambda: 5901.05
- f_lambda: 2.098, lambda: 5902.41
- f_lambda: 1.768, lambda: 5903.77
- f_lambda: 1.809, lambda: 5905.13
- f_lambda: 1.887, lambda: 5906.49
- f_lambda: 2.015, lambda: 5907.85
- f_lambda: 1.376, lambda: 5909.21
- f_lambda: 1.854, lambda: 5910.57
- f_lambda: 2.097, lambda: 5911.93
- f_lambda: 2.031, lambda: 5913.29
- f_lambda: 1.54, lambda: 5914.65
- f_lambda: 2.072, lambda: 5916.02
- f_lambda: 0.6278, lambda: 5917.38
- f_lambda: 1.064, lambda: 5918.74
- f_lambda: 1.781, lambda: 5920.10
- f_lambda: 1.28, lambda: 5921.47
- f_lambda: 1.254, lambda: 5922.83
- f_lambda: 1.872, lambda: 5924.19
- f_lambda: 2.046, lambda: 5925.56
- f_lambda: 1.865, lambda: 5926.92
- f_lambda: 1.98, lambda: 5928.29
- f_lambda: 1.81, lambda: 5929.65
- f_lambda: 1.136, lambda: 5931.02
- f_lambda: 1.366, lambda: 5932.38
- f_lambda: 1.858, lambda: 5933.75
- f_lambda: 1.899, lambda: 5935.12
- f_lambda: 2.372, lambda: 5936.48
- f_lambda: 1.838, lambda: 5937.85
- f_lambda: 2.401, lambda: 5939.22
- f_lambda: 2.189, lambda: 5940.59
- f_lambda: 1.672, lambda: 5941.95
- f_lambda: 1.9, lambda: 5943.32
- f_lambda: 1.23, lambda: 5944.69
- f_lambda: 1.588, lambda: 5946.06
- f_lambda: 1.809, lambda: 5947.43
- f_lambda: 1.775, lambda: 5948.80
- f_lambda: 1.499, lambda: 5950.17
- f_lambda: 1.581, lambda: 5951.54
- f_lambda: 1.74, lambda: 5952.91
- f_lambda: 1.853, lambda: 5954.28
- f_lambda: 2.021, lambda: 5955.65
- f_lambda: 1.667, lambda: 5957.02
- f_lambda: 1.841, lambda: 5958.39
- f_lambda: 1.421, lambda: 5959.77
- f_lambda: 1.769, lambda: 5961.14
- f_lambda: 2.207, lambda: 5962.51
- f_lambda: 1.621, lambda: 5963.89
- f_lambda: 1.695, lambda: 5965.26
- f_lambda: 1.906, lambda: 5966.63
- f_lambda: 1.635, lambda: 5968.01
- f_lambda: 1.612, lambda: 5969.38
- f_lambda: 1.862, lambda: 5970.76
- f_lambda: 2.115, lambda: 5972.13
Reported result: 2.3 Ang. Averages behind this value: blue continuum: 1.83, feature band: 1.7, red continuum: 1.79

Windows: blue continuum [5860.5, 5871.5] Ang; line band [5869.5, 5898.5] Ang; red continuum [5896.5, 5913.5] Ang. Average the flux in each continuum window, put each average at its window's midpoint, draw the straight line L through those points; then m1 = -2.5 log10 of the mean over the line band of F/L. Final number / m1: 0.14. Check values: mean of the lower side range 1.89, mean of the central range 1.65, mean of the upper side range 1.85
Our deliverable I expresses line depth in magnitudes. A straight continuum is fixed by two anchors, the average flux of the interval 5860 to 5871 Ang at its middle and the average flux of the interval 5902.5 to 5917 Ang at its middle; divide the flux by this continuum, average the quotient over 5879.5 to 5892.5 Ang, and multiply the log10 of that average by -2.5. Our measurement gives 0.159 mag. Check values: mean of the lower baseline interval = 1.88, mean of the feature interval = 1.6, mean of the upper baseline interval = 1.83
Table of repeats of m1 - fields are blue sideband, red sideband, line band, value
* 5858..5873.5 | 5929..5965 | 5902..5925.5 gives 0.08 mag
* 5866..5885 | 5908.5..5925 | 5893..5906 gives -0.01 mag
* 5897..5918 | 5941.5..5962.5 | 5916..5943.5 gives 0.01 mag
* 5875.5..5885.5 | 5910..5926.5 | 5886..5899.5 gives 0.25 mag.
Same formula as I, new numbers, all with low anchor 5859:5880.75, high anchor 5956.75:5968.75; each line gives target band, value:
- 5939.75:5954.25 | 0.037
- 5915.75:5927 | 0.196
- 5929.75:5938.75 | 0.014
